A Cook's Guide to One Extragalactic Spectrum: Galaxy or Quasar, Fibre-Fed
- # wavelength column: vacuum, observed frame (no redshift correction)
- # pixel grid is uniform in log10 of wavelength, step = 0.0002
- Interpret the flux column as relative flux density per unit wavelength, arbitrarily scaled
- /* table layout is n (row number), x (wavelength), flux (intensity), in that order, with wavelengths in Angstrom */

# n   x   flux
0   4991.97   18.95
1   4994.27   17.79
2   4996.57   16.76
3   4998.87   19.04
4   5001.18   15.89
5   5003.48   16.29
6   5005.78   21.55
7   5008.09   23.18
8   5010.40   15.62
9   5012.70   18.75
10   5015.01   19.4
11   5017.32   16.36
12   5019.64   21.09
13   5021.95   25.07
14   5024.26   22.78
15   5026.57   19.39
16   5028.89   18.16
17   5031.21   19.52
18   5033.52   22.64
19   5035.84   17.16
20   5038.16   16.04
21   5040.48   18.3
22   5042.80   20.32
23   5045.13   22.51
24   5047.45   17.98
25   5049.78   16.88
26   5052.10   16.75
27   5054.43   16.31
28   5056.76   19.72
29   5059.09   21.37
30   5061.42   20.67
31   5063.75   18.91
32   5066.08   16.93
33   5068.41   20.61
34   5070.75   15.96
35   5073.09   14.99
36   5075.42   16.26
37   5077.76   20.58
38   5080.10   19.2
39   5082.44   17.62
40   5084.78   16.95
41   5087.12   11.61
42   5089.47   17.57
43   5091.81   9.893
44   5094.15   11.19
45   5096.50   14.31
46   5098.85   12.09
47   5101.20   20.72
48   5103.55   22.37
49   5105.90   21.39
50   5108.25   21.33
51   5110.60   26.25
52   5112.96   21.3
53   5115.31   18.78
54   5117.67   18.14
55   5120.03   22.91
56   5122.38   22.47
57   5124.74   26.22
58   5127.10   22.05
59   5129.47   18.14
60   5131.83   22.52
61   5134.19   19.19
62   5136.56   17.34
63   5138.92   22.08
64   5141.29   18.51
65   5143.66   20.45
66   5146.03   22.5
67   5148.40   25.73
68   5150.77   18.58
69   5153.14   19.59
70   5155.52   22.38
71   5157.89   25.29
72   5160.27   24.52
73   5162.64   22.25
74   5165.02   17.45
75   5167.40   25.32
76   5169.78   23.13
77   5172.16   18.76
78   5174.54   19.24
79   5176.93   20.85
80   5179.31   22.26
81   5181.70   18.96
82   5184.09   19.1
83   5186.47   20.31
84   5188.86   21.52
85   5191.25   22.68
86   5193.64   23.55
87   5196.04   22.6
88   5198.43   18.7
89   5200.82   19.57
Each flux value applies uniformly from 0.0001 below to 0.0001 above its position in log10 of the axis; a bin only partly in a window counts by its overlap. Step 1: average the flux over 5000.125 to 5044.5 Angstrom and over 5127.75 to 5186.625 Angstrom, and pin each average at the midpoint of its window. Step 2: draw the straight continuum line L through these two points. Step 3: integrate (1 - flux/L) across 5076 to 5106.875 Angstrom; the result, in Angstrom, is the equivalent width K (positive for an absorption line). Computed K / 5.6 Angstrom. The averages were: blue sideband 19.4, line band 16.5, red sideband 21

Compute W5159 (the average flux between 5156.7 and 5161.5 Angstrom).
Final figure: 24.9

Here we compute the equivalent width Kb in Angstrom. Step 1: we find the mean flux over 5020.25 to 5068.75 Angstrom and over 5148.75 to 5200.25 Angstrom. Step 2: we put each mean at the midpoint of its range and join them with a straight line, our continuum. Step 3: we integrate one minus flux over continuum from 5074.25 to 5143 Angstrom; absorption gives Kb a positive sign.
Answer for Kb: 4.88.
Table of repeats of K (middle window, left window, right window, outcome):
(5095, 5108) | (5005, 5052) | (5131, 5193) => 1.4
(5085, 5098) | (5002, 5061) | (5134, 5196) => 4.5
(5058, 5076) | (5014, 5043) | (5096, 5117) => 1.4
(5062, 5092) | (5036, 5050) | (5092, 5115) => 2.6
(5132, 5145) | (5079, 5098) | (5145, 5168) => 0.3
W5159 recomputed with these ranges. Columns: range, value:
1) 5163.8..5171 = 22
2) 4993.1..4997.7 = 17.3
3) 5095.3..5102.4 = 15.7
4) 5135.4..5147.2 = 20.2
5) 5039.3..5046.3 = 20.4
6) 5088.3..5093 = 13.7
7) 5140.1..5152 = 21.1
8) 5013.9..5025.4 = 20.9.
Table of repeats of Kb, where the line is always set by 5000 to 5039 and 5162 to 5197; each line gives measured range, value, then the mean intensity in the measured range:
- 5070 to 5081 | 1.4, 17.4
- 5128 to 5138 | 0.6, 19.4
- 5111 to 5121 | -0.1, 20.7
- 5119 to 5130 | -1.1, 22.6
